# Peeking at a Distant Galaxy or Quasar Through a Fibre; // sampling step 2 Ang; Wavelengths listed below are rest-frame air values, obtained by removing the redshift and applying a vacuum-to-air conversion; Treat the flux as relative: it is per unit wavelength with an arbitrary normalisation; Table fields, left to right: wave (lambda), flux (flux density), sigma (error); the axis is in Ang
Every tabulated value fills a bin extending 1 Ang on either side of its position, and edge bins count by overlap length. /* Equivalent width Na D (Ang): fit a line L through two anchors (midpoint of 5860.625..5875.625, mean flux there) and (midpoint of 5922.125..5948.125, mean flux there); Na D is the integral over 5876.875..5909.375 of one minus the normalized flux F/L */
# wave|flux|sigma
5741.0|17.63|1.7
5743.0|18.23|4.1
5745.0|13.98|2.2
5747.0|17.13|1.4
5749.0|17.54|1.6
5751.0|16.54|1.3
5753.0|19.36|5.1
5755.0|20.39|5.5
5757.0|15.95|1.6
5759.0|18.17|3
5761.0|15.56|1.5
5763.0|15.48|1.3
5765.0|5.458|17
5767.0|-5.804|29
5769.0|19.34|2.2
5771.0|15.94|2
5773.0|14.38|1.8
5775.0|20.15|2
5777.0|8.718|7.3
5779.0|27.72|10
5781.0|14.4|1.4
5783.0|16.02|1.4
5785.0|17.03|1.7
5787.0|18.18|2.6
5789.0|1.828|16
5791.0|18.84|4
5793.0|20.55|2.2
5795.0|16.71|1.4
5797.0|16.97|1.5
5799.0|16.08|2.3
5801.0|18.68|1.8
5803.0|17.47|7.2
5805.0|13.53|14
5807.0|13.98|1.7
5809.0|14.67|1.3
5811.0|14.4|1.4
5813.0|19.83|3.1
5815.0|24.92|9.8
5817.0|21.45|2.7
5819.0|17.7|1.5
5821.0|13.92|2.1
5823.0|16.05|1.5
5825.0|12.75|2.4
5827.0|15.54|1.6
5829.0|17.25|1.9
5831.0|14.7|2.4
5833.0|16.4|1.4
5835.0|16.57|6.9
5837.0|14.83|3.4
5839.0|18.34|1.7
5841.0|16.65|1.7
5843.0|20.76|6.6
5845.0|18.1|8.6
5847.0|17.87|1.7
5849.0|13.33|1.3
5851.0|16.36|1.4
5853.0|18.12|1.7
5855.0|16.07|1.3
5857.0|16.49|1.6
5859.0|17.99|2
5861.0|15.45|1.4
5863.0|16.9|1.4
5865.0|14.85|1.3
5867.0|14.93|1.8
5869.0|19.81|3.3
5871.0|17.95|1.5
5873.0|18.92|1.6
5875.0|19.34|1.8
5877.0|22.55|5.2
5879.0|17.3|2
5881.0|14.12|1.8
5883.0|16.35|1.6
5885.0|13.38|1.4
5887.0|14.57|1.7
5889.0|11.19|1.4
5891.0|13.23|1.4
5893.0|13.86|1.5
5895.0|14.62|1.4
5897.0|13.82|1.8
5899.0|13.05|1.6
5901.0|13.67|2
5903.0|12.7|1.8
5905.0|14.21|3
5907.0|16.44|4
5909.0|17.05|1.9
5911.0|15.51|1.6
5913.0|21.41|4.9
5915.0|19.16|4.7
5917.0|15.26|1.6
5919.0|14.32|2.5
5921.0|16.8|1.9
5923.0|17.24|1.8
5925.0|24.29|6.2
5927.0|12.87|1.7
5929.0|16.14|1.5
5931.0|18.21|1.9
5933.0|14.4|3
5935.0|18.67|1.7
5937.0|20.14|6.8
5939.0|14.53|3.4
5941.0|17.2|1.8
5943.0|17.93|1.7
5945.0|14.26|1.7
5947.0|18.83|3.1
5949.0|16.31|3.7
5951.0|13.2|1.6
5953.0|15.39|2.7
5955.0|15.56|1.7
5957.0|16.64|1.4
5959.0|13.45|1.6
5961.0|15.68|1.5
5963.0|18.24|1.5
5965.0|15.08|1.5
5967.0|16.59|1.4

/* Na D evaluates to 5.1 Ang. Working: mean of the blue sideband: 17.3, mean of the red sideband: 17.3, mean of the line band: 14.6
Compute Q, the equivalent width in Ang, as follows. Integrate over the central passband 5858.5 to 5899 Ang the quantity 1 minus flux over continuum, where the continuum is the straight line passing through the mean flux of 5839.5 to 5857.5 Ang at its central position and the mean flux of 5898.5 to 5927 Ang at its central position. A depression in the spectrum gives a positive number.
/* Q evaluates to 2.1 Ang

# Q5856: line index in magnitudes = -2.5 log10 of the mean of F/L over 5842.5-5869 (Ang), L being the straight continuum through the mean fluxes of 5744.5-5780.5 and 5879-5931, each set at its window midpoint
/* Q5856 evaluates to -0.09 mag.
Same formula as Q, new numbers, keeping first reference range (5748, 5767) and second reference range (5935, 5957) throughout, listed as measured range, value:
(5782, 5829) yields -3.4 Ang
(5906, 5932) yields -1.7 Ang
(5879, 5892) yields 1.5 Ang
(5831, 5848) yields -1.9 Ang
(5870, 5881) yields -2.0 Ang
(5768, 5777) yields -0.9 Ang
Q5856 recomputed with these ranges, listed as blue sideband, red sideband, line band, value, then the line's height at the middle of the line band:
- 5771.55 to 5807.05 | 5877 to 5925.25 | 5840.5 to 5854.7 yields -0.09 mag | 15.9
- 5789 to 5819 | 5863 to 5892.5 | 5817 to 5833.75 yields 0.07 mag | 16.9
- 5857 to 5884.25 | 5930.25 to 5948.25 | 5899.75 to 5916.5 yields 0.07 mag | 17.2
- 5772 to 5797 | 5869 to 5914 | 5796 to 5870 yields -0.05 mag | 16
